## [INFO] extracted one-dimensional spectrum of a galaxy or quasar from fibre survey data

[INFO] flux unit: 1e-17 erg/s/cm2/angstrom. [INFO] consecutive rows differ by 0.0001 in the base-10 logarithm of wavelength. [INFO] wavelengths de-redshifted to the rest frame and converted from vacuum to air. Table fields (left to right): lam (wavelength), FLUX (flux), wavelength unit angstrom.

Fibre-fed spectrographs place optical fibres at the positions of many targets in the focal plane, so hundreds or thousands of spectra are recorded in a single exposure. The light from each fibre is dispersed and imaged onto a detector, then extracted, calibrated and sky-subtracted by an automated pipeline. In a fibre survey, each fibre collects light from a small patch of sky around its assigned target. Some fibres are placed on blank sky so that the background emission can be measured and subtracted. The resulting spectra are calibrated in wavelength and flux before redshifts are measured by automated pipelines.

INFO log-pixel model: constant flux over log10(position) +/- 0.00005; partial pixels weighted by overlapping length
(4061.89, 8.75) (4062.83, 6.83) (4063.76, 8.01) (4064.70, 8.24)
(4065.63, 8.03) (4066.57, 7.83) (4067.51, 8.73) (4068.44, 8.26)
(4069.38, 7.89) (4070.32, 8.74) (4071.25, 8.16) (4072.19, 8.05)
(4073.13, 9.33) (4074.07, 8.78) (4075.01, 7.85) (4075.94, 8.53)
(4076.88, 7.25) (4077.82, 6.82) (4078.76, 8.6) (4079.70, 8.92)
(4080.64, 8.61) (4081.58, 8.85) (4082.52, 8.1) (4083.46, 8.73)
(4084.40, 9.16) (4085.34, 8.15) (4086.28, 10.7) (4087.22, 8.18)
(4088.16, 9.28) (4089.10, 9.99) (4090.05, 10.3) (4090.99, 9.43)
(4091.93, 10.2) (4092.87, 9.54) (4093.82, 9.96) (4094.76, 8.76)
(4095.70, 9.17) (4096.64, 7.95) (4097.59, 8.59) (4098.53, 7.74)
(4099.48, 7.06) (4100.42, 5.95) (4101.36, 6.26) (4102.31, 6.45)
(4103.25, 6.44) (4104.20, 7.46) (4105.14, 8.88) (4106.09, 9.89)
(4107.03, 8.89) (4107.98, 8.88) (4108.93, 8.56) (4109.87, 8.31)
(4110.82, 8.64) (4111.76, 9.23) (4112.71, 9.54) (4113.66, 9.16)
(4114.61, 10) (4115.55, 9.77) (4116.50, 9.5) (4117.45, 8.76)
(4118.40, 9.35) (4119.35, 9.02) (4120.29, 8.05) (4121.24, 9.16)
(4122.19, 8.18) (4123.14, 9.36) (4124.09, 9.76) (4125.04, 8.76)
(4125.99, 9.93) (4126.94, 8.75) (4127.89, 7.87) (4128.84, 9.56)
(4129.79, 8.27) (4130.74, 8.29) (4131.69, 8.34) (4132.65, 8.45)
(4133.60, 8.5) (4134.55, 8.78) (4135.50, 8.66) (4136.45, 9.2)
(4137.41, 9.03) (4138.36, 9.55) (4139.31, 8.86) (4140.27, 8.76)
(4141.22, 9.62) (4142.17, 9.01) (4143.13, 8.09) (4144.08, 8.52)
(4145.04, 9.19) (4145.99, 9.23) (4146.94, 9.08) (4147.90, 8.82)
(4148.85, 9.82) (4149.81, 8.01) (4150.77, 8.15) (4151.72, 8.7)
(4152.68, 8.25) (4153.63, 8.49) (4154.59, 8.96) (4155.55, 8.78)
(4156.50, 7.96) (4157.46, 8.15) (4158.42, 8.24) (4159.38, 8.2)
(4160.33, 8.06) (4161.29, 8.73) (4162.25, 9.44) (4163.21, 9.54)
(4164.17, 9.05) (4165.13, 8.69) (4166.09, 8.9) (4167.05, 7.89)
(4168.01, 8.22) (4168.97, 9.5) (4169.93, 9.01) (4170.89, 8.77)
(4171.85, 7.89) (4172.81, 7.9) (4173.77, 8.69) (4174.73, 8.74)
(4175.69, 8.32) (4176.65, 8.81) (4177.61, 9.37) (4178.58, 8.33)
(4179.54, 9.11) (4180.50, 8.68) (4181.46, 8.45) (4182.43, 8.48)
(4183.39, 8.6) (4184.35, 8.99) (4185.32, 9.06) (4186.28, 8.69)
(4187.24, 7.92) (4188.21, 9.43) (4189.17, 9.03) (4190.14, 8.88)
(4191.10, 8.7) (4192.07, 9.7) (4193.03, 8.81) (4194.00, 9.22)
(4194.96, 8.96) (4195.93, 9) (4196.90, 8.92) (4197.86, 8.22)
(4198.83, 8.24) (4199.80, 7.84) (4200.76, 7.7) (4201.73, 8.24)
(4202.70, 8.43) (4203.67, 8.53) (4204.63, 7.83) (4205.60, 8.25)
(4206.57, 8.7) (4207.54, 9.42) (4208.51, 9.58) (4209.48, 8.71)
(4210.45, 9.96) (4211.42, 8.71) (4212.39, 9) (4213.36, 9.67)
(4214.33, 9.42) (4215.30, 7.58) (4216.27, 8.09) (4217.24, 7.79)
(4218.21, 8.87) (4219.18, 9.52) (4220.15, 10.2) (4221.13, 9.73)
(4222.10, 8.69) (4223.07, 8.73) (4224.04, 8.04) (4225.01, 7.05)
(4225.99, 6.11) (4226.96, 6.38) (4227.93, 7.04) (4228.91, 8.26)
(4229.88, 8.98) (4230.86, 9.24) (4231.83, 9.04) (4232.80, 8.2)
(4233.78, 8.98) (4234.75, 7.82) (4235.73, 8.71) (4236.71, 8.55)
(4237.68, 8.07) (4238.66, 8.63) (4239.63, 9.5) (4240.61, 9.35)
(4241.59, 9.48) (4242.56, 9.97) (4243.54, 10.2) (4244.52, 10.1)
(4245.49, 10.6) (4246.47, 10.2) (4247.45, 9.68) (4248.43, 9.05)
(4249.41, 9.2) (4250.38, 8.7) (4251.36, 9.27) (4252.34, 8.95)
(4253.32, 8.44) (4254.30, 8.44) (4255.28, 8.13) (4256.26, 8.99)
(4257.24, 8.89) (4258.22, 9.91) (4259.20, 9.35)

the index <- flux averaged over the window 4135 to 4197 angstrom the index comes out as 8.76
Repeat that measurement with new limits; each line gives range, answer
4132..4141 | 8.87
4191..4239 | 8.56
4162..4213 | 8.74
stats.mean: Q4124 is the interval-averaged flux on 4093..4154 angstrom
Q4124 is 8.68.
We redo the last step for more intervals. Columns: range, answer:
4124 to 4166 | 8.77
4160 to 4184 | 8.69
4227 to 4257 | 8.95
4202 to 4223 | 8.88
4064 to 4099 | 8.68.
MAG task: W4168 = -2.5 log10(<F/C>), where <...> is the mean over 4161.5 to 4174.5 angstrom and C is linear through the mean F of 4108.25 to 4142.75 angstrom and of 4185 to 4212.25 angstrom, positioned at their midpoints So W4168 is 0.01 mag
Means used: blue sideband 8.96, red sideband 8.74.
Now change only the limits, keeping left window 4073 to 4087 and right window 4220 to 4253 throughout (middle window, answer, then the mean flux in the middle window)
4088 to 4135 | -0.02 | 8.73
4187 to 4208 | 0.01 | 8.64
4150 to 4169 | 0.02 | 8.56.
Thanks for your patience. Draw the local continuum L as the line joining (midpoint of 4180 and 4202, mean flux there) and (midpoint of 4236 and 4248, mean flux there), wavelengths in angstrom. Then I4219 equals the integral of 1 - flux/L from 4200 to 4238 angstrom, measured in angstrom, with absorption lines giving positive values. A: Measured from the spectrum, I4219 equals 2.6 angstrom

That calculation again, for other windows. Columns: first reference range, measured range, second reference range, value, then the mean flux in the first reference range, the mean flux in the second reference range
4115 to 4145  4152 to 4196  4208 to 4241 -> 0.3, 8.9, 8.59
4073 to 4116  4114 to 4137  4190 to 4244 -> -0.8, 8.62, 8.67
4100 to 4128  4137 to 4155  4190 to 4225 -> -0.3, 8.64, 8.75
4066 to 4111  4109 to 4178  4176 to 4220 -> -1.5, 8.47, 8.75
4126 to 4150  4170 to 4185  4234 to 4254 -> 0.6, 8.84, 9.21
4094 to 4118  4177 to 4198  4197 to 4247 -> -0.6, 8.42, 8.71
